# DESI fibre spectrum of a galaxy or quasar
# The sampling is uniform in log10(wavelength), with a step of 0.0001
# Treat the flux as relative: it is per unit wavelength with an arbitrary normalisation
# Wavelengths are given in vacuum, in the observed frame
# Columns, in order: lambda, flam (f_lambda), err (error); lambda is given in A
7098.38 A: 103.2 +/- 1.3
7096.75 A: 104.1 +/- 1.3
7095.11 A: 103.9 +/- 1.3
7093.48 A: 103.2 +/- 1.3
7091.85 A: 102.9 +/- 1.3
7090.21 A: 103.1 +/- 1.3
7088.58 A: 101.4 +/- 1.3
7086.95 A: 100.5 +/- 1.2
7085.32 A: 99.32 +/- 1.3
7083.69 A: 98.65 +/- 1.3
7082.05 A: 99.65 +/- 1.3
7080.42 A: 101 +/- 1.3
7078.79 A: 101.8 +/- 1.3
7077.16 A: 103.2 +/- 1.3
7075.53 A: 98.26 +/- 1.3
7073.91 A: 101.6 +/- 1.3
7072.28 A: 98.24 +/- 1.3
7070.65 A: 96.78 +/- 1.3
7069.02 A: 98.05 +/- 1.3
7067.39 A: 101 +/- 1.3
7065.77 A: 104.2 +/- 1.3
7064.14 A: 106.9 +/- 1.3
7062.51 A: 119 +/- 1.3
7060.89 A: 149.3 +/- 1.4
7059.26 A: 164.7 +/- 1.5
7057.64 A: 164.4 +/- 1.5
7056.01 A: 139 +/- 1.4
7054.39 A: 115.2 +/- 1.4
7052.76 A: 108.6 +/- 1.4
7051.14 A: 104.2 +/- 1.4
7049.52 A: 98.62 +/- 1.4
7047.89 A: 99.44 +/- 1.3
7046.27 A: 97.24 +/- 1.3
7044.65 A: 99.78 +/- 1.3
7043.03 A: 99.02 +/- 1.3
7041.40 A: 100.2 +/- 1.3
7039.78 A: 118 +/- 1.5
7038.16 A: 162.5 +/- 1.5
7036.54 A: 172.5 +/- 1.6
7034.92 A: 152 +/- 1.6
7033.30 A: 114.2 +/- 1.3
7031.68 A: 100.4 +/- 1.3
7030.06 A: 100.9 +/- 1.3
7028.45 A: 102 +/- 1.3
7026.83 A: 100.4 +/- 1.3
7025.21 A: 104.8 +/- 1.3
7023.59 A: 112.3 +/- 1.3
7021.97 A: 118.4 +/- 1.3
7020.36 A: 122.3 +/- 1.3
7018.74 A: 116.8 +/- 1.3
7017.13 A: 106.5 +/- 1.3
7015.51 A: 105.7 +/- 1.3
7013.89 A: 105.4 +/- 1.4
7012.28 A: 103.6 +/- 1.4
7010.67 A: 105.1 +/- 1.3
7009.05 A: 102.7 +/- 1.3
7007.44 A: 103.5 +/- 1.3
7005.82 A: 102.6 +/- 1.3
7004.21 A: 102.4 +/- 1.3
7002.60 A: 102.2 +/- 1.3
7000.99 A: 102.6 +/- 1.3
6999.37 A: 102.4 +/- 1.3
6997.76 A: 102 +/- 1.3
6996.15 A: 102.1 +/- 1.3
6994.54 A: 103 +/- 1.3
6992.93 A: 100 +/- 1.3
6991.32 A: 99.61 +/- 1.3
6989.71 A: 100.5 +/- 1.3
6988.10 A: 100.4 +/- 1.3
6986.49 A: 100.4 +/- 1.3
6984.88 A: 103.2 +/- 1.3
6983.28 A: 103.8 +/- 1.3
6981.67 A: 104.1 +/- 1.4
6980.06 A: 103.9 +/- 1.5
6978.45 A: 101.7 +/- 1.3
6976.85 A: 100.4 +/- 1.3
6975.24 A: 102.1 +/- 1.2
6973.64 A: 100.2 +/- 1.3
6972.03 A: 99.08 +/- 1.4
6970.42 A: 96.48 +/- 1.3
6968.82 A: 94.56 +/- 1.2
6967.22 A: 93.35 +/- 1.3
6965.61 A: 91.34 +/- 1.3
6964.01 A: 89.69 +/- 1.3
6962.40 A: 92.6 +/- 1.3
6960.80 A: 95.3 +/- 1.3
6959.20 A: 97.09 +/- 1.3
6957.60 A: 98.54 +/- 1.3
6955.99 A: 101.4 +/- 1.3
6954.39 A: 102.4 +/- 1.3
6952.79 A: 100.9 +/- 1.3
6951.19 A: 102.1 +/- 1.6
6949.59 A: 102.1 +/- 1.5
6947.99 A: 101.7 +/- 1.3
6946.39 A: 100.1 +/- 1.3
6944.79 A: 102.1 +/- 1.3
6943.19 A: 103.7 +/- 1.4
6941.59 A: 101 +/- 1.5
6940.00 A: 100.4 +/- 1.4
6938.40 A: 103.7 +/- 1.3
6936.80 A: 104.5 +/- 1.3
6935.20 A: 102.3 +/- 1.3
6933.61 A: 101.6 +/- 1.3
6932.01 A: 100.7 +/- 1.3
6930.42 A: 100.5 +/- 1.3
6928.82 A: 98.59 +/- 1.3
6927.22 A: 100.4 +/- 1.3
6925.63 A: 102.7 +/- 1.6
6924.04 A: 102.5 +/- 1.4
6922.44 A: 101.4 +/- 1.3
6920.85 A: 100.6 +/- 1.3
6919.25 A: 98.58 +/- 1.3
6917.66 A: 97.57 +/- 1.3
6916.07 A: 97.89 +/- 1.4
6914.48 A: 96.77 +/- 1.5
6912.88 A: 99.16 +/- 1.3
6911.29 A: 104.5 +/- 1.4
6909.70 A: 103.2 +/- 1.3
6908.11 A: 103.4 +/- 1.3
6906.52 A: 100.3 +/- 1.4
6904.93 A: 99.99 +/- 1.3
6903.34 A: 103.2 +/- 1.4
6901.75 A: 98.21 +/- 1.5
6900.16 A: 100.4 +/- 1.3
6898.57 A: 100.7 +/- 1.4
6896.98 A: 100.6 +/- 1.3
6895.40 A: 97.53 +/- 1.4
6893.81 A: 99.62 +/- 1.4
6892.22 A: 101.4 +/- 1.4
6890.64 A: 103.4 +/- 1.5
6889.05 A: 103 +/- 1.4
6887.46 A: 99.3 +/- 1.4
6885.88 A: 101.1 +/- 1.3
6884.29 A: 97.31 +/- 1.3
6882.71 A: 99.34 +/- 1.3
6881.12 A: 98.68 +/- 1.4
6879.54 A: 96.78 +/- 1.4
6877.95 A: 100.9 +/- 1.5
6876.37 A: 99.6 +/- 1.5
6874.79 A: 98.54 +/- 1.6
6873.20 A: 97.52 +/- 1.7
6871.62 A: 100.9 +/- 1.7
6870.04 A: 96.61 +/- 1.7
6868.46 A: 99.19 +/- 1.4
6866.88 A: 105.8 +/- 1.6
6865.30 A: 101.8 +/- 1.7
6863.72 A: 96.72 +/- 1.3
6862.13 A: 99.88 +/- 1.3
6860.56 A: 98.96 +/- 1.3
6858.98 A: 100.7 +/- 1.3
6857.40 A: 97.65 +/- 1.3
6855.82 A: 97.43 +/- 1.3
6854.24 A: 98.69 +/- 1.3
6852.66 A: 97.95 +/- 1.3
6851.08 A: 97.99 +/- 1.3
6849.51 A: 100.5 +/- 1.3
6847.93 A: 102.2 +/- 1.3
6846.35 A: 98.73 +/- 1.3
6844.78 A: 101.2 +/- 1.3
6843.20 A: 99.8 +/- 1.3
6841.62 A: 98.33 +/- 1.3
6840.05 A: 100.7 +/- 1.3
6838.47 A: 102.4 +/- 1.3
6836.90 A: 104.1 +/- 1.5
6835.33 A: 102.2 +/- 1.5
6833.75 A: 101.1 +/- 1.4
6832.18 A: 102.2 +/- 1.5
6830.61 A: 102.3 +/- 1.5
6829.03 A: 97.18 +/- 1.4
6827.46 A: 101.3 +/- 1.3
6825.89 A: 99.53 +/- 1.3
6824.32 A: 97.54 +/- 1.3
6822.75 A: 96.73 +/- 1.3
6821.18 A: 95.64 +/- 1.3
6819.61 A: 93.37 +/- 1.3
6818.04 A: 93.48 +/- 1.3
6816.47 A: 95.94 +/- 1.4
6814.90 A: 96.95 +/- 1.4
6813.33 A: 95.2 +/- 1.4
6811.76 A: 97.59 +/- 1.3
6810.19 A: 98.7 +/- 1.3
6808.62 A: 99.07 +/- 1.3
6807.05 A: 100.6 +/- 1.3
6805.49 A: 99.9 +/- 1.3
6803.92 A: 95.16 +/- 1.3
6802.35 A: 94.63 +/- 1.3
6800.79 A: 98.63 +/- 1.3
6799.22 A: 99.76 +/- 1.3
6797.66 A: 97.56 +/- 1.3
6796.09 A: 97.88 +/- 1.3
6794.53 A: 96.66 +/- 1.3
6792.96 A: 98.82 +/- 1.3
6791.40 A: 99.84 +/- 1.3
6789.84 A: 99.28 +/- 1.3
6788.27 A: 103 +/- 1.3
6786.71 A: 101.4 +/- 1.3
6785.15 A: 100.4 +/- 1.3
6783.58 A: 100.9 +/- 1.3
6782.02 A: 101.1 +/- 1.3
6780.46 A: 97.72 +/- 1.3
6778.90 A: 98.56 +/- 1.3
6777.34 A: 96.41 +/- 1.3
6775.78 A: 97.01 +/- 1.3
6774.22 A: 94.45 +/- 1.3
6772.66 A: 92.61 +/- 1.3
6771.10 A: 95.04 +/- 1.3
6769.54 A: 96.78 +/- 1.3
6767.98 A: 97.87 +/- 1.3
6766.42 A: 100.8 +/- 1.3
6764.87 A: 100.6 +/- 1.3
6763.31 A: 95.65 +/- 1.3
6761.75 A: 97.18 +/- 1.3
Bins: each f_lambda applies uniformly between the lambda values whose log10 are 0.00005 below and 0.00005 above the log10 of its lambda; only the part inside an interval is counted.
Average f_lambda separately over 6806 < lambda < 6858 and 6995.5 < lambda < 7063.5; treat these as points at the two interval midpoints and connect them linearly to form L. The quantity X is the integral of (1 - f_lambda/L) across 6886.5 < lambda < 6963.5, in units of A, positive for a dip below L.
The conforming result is 4.07 A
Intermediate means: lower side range 98.9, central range 101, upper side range 114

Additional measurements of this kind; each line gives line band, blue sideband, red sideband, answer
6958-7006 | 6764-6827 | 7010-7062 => 5.79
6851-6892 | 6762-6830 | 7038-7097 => 0.63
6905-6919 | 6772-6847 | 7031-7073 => 0.89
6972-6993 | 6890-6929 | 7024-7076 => 1.31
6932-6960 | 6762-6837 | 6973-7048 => 0.92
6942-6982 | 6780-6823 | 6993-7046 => 3.08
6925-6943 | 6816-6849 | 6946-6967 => -0.62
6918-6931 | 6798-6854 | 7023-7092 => 0.48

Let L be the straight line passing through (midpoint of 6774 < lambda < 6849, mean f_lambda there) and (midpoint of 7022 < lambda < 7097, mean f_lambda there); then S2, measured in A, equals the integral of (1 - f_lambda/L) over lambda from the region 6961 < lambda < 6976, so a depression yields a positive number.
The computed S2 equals 1.6 A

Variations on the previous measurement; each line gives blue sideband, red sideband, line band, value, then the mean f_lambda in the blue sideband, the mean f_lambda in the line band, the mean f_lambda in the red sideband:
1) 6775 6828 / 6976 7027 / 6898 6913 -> 0.0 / 98.1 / 101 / 105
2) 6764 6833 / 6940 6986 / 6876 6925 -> -0.6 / 98.1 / 100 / 99.5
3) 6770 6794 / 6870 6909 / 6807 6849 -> 0.0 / 98.4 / 99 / 100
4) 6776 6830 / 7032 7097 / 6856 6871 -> 0.3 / 98.1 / 99.7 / 113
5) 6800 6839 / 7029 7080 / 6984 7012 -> 2.4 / 98.4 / 102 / 116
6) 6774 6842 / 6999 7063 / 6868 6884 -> 0.8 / 98.7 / 98.8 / 115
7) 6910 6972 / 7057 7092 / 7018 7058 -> -3.6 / 99.5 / 116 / 110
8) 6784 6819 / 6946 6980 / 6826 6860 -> -0.7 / 98.2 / 100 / 98.3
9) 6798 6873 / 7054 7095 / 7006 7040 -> -2.3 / 99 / 115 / 111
